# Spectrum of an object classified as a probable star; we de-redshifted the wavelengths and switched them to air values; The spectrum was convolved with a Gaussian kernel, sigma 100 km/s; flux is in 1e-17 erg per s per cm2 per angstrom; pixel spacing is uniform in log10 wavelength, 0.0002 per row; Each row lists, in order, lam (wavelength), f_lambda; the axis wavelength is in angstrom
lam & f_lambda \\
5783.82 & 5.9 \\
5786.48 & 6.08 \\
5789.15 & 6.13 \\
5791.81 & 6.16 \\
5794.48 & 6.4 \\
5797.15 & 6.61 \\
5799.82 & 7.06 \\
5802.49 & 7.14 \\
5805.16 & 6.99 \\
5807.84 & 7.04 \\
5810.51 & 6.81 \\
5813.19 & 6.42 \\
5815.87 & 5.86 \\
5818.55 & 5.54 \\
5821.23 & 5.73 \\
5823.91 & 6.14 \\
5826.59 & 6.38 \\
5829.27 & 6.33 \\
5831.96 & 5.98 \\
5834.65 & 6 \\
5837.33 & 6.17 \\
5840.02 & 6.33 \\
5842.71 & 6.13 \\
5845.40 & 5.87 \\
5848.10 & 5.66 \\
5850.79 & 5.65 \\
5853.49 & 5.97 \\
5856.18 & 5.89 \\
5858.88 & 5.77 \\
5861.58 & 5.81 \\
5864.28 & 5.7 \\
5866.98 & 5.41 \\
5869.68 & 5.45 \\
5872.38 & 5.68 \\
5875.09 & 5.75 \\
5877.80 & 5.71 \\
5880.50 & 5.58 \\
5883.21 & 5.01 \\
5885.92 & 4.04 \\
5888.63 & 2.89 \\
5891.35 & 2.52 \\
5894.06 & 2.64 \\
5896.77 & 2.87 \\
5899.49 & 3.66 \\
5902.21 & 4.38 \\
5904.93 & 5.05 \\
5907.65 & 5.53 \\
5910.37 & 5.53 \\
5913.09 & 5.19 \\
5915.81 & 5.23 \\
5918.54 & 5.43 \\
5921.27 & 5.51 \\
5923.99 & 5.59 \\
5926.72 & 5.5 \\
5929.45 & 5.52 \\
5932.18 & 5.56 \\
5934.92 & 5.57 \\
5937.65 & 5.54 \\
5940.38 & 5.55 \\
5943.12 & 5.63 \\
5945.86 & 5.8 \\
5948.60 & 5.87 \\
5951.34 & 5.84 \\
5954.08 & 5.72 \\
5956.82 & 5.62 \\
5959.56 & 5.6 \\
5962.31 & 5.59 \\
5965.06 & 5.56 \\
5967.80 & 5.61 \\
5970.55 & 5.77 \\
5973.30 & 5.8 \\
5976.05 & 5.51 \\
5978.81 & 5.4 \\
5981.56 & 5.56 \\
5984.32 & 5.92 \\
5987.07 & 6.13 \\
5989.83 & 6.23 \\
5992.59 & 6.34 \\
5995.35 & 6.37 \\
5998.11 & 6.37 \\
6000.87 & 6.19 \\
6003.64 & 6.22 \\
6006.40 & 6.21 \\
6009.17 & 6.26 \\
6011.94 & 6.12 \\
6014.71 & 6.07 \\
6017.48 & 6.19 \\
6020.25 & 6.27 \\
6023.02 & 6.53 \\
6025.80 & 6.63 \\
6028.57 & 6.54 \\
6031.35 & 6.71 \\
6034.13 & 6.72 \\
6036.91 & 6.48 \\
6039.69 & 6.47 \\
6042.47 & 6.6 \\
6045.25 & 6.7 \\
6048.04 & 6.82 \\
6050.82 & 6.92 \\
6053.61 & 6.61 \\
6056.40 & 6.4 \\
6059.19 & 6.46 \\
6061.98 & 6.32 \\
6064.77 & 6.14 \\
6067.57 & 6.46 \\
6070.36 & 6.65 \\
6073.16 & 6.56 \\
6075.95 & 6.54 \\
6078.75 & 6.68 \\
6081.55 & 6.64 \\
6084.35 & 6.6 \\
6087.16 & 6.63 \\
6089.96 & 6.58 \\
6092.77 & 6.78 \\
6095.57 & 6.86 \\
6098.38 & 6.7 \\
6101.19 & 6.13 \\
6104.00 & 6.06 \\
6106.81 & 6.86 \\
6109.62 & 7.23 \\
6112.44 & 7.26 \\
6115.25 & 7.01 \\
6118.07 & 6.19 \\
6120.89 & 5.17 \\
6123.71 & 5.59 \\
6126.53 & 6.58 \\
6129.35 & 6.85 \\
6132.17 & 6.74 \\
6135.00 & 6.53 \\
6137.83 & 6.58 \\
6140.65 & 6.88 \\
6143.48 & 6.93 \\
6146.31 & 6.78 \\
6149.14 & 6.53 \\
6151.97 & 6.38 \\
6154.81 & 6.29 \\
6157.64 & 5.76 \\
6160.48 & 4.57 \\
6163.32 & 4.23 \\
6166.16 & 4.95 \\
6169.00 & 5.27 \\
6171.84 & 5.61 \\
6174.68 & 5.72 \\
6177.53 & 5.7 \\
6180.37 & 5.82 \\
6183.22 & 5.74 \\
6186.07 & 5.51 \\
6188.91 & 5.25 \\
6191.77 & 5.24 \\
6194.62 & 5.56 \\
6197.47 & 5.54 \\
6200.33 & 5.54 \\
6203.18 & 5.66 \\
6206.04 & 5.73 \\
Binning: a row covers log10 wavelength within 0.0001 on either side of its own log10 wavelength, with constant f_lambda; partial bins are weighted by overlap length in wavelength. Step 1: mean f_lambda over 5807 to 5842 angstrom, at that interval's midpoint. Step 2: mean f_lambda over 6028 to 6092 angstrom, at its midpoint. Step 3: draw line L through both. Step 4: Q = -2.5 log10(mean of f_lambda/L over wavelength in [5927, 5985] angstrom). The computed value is 0.14 mag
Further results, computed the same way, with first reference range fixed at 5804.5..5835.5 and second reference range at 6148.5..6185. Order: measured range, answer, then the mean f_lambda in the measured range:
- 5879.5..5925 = 0.33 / 4.49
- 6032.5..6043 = -0.13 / 6.57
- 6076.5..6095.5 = -0.16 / 6.66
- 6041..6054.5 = -0.16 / 6.73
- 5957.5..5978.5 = 0.06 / 5.62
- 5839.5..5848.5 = 0.04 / 6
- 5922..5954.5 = 0.07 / 5.64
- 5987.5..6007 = -0.07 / 6.27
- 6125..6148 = -0.19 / 6.73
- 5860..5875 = 0.10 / 5.62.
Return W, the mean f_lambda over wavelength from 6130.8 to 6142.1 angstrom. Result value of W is 6.68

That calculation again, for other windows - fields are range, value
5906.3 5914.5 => 5.42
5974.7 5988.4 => 5.7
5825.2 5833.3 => 6.23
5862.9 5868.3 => 5.56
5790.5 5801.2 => 6.56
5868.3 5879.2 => 5.65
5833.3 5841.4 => 6.17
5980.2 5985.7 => 5.74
